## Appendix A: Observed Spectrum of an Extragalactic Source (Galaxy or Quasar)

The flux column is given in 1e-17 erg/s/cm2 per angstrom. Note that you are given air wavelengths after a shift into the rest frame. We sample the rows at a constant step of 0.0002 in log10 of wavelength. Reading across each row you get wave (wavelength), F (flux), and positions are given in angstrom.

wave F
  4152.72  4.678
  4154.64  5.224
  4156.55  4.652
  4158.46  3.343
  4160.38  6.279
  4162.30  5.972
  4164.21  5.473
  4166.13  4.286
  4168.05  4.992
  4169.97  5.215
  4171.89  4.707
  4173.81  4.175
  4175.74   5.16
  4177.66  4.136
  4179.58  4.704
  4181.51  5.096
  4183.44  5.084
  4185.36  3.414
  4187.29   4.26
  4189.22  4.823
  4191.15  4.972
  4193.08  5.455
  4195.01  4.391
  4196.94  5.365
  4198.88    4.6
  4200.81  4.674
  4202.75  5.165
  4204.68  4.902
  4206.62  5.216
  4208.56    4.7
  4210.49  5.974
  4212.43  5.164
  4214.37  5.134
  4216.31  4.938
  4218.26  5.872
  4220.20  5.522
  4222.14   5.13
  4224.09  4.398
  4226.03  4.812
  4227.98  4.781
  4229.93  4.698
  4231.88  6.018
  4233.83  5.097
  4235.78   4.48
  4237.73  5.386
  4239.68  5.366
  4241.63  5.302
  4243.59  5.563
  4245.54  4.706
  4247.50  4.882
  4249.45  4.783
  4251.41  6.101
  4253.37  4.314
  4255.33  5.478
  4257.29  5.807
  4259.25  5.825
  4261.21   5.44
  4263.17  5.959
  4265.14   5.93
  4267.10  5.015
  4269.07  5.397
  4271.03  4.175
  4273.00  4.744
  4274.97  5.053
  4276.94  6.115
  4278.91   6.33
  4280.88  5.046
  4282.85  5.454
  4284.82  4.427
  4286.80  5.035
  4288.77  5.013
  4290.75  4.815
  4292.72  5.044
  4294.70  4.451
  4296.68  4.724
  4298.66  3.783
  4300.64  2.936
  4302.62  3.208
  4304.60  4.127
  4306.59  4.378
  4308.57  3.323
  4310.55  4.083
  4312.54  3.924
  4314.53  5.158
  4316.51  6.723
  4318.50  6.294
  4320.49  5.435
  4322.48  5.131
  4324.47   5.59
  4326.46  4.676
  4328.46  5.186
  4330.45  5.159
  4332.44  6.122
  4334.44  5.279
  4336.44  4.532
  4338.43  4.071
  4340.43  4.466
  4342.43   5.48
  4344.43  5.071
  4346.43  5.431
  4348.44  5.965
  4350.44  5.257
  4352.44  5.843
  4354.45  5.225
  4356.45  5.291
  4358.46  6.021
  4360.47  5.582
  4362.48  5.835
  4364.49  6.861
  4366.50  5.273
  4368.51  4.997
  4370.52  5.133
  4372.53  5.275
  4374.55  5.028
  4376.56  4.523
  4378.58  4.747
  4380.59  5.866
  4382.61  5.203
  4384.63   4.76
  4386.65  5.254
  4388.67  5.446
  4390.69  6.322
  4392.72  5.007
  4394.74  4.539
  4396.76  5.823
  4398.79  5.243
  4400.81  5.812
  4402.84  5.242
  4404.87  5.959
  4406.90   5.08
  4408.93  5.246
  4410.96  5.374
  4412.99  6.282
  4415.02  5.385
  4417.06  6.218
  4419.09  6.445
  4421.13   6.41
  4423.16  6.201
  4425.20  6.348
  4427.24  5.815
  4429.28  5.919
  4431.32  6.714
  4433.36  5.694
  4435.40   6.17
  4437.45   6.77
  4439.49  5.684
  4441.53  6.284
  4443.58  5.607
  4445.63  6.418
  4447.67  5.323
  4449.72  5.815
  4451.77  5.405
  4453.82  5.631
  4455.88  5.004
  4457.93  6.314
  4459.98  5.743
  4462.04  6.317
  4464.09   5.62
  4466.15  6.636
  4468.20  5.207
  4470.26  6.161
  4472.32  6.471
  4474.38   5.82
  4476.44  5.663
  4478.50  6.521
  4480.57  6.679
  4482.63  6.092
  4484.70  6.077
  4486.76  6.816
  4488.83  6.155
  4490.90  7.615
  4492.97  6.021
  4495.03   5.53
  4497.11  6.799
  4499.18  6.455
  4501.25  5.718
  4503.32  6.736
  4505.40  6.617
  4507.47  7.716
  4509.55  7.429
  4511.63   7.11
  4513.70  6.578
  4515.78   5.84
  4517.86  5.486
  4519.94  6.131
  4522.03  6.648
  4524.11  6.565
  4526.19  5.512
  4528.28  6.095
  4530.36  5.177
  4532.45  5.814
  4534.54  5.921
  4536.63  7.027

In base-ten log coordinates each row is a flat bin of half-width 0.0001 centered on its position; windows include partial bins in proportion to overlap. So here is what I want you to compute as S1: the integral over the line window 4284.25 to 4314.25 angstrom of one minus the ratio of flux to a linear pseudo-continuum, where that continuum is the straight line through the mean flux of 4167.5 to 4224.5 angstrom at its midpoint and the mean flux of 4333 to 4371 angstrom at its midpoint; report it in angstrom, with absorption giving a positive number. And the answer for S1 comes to 5.6 angstrom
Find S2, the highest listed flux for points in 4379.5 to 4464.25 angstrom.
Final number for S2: 6.77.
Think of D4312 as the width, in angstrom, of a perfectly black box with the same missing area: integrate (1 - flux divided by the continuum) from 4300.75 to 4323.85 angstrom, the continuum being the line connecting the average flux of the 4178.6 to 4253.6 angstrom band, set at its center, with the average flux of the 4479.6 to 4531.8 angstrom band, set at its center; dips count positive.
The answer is 3.4 angstrom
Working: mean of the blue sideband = 5.01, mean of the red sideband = 6.38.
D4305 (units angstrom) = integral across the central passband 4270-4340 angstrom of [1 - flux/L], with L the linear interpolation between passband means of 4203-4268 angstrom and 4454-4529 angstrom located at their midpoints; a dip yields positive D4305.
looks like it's 8.5 angstrom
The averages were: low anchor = 5.23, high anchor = 6.27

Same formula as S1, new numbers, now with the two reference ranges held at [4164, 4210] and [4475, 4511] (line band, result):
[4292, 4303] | 2.8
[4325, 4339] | 1.4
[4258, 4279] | -0.7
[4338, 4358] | 1.5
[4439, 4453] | 1.0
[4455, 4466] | 0.8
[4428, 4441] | 0.0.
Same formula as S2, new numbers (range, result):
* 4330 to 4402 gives 6.861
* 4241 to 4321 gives 6.723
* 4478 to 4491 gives 7.615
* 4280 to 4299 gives 5.454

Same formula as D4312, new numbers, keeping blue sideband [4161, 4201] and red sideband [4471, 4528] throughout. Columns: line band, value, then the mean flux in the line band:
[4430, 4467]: 1.2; 5.95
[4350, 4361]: 0.3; 5.55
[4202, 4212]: -0.5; 5.19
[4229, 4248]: -0.2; 5.16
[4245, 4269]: -0.8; 5.37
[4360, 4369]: 0.0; 5.76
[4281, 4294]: 0.9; 4.96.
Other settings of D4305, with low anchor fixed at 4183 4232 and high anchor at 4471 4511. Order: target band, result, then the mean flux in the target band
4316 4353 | 2.0 angstrom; 5.33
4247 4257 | 0.1 angstrom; 5.17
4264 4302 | 3.2 angstrom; 4.91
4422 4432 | -0.1 angstrom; 6.19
